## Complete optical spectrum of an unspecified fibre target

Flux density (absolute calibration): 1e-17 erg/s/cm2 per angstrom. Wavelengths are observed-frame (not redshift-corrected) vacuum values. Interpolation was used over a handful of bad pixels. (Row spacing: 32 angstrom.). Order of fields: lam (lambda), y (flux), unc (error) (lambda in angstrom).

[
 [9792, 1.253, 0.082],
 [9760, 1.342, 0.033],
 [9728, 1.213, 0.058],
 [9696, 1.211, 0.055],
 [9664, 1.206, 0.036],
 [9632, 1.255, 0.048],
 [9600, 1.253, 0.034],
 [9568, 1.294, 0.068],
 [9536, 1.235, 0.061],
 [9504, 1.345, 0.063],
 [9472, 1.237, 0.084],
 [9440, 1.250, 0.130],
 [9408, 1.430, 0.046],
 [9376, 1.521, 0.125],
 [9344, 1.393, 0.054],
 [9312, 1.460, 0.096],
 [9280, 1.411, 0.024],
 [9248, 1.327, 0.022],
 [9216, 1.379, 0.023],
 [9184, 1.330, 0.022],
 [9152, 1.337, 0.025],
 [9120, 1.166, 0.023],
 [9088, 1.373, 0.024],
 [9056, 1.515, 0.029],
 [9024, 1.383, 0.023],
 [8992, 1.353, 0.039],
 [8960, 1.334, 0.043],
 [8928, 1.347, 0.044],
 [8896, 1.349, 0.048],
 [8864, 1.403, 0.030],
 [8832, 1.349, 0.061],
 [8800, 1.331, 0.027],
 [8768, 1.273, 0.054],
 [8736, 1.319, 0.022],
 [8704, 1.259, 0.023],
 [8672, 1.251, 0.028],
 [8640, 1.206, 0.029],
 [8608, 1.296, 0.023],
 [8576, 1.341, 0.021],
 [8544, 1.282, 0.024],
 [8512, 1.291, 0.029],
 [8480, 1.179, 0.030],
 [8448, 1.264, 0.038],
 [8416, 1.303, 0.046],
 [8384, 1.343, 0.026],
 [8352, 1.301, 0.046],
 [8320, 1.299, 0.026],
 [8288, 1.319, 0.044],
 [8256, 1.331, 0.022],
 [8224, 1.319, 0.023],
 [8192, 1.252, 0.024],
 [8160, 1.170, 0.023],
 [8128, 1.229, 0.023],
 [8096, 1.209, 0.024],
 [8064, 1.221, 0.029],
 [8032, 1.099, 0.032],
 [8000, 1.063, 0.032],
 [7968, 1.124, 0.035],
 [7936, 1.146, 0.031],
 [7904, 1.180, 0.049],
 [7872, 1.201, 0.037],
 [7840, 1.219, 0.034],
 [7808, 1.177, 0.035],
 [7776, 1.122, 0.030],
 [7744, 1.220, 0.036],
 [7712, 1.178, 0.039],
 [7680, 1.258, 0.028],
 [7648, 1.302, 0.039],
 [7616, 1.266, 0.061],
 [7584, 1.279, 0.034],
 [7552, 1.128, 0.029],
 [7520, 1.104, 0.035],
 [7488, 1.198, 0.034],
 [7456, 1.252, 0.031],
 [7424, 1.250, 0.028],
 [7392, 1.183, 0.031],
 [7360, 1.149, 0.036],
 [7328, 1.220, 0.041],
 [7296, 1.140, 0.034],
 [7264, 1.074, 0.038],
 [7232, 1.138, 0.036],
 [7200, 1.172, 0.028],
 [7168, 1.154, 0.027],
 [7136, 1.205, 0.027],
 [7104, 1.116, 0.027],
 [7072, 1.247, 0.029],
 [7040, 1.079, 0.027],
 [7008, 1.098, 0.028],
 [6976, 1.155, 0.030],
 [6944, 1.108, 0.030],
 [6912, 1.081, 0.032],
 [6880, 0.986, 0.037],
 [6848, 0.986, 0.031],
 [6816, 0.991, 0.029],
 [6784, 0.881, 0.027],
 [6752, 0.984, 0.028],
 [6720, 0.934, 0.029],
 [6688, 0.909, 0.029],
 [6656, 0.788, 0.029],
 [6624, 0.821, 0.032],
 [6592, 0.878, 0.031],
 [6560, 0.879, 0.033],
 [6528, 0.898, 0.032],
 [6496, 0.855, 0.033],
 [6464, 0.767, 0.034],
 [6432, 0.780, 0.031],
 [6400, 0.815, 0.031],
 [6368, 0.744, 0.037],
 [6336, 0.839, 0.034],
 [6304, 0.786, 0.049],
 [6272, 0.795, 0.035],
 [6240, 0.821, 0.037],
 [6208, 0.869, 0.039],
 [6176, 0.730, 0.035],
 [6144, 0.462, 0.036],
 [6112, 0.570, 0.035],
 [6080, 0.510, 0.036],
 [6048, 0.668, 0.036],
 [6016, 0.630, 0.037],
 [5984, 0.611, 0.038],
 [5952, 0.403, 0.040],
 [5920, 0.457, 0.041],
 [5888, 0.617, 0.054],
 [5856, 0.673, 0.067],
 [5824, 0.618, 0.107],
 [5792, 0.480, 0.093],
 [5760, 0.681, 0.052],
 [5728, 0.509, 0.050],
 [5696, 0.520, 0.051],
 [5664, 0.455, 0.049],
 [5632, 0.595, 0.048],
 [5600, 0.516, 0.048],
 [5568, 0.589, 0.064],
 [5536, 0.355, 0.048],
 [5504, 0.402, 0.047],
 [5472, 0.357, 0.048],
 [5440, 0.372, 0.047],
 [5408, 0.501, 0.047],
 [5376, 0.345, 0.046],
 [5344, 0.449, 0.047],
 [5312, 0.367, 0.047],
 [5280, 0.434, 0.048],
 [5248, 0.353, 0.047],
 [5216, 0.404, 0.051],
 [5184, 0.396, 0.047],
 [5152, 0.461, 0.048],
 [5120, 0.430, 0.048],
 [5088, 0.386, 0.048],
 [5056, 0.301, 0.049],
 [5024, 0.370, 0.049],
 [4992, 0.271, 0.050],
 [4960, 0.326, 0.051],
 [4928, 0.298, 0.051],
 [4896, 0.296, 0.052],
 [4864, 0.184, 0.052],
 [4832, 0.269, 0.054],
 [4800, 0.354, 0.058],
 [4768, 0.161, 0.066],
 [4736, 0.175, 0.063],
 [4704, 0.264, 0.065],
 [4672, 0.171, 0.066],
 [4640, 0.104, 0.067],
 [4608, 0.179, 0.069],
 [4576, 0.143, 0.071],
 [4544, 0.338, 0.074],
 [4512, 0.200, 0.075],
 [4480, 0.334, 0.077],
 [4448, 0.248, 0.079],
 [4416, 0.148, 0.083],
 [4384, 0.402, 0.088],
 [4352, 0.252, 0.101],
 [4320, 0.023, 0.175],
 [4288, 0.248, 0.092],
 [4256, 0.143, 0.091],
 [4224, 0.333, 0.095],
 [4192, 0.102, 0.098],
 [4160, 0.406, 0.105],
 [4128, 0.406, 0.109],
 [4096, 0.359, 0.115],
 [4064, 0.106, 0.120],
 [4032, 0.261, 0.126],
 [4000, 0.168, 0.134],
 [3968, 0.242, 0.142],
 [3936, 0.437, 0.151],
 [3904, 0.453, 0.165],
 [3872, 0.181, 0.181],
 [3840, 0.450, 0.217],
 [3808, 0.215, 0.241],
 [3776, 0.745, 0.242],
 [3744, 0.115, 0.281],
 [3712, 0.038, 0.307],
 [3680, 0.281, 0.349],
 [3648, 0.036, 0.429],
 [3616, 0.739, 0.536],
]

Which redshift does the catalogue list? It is 0.547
